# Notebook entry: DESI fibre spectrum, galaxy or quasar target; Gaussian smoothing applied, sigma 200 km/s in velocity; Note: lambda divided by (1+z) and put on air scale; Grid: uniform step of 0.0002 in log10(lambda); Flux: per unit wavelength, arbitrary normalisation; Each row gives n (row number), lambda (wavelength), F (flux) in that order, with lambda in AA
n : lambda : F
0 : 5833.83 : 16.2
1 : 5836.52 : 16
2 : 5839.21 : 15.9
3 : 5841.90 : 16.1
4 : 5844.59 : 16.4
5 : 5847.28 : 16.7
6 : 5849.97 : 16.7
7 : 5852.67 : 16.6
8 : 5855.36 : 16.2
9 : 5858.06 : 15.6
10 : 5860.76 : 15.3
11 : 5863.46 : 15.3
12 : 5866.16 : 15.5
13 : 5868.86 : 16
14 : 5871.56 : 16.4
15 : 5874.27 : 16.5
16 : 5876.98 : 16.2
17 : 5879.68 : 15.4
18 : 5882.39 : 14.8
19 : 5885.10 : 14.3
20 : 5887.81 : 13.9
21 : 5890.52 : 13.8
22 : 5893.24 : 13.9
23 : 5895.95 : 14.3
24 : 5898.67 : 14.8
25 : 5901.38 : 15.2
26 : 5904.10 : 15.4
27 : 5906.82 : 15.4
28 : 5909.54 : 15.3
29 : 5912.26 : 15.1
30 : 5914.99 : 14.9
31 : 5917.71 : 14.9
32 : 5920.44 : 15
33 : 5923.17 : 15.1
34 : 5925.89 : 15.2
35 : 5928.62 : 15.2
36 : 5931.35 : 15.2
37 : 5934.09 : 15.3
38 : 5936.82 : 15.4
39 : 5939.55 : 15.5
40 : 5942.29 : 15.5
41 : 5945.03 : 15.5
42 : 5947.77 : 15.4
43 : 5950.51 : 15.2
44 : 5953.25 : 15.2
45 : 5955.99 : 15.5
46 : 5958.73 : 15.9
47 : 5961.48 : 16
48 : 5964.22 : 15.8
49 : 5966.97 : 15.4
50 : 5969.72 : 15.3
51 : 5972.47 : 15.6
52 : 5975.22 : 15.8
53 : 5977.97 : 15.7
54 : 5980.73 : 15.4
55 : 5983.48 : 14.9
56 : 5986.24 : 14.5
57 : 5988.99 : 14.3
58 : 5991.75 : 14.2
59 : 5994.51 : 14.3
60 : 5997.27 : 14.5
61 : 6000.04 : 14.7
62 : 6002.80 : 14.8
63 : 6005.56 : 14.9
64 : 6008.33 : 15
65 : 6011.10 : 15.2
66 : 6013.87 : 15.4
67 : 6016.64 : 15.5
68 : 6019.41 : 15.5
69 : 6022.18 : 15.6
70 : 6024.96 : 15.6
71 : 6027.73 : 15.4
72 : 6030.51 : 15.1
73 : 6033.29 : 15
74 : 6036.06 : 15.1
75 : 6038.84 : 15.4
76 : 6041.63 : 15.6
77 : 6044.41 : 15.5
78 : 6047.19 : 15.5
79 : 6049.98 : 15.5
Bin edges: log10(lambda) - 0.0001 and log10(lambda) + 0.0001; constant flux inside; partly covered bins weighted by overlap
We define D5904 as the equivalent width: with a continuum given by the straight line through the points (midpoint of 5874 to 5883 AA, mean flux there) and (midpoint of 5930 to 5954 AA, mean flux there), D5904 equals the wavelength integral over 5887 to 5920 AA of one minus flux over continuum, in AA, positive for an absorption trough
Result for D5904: 1.7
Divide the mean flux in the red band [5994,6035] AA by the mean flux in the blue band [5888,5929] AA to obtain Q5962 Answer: 1.02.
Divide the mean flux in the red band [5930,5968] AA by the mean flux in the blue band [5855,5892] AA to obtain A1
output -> 1.01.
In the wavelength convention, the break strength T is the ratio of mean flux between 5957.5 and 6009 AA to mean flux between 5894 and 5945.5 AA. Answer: 1.0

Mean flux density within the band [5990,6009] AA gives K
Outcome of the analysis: 14.6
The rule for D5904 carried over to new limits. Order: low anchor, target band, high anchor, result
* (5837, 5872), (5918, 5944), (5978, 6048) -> 0.5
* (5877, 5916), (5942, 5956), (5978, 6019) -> -0.5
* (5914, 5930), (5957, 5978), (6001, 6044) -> -0.7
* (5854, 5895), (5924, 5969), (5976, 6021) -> -1.1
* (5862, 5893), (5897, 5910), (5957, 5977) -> 0.1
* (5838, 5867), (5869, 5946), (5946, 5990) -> 2.9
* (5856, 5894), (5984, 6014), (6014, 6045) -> 1.3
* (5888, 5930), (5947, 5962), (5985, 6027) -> -0.6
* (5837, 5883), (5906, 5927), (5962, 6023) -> 0.7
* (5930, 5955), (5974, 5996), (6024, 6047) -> 0.7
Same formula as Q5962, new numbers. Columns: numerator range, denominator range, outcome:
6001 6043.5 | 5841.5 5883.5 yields 0.96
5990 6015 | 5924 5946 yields 0.96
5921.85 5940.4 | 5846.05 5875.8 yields 0.95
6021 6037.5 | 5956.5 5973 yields 0.98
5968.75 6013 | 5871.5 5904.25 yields 1.00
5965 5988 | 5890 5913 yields 1.03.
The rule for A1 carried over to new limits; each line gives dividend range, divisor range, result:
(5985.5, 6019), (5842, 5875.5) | 0.92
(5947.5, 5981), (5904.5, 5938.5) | 1.03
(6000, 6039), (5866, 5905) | 1.01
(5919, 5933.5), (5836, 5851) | 0.93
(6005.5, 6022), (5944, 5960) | 0.99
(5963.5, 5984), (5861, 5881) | 0.98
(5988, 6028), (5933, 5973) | 0.97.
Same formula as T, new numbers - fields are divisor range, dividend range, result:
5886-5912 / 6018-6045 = 1.05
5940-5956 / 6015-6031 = 1.01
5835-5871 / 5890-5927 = 0.93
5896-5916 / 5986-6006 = 0.96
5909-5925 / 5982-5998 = 0.96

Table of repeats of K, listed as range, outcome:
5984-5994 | 14.4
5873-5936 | 15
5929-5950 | 15.4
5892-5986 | 15.3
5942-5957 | 15.4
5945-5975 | 15.5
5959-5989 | 15.4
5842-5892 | 15.7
